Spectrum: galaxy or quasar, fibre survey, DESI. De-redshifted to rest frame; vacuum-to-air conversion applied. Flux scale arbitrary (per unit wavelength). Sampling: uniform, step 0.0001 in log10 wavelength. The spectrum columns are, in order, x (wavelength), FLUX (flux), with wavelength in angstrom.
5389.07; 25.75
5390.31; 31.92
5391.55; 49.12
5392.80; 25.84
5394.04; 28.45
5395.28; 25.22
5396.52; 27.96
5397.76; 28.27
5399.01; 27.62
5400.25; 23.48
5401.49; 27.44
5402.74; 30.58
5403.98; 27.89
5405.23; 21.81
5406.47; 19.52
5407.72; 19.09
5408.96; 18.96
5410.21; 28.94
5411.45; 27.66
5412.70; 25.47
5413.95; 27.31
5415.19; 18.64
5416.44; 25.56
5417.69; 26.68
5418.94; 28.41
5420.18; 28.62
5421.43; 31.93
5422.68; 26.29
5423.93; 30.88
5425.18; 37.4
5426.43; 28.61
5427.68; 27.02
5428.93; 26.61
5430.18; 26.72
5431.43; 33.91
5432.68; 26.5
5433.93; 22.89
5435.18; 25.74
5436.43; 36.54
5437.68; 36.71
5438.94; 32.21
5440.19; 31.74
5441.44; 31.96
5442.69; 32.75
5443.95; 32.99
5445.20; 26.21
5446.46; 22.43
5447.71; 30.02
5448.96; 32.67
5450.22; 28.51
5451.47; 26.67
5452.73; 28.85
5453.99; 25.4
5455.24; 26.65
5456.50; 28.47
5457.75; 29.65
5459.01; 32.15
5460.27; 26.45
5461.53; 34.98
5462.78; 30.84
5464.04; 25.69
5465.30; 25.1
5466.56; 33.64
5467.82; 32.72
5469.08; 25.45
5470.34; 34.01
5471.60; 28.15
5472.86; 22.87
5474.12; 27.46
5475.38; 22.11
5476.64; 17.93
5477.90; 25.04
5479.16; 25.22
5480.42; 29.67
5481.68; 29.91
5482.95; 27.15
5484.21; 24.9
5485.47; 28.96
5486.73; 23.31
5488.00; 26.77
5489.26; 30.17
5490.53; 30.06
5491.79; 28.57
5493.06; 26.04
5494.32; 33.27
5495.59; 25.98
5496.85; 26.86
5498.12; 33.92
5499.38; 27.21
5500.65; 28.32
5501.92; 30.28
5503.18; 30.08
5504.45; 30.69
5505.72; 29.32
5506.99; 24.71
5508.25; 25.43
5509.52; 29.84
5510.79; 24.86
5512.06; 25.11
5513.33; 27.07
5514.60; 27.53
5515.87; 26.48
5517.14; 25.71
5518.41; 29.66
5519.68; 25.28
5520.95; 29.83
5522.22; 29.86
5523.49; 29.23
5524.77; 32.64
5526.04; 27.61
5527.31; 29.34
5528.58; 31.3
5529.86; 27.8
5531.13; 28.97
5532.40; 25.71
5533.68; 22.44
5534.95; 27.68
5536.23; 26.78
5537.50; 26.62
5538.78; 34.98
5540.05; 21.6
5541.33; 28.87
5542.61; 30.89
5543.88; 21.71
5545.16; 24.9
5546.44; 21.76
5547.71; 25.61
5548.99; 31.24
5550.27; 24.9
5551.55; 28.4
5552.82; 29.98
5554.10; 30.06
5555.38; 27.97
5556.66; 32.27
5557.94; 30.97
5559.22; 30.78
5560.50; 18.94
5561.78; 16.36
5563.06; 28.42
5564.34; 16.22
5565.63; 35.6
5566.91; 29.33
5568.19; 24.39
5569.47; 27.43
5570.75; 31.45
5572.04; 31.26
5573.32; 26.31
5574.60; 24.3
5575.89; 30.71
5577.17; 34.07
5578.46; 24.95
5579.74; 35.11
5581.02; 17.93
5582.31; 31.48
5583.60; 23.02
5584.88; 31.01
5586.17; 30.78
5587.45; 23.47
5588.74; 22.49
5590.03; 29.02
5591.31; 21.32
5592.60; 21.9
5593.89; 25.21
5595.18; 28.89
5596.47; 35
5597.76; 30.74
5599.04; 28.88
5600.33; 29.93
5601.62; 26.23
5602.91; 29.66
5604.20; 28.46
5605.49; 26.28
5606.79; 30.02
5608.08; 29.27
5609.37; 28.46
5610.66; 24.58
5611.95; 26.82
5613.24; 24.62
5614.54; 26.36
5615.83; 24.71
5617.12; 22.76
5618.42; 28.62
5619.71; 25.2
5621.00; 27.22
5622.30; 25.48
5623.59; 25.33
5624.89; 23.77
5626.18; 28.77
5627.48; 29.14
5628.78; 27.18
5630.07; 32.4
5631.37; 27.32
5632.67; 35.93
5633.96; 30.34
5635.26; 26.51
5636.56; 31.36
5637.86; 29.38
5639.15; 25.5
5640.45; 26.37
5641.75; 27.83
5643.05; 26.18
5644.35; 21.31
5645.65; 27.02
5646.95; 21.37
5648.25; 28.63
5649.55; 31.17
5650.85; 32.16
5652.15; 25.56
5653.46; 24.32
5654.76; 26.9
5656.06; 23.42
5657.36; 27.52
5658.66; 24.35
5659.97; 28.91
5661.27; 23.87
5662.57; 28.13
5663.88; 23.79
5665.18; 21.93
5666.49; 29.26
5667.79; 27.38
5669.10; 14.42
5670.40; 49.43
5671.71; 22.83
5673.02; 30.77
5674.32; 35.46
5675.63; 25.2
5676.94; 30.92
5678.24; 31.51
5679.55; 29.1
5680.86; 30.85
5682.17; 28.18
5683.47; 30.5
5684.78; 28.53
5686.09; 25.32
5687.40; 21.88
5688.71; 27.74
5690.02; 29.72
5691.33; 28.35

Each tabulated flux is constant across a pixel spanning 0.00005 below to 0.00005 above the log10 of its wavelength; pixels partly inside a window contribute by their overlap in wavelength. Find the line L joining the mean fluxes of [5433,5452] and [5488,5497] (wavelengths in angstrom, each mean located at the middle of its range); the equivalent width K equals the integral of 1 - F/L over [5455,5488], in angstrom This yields 1.81 angstrom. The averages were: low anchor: 30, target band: 27.6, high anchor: 28.7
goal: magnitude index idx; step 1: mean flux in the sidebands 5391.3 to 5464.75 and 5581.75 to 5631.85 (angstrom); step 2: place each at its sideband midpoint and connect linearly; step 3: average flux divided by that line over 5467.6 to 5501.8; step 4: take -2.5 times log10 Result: 0.018 mag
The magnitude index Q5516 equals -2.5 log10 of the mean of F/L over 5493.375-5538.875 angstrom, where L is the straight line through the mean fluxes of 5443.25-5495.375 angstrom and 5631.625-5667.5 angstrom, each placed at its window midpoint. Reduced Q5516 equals -0.02 mag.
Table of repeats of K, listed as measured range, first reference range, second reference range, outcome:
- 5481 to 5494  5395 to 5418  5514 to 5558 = -0.4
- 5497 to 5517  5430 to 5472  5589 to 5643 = 0.7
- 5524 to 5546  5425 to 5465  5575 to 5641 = 0.7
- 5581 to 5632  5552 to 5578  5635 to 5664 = 0.3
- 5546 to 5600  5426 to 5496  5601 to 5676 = 0.6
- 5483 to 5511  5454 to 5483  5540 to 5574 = -0.6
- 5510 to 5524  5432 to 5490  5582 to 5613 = 0.4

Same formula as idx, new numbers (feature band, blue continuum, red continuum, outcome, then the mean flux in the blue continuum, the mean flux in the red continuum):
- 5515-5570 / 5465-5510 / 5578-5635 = 0.01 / 27.8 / 27.4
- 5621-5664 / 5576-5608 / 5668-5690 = 0.05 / 27.8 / 28.9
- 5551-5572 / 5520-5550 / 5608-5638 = 0.00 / 27.6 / 27.5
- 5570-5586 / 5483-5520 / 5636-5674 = -0.04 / 27.8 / 27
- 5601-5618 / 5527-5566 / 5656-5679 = 0.03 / 27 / 27.8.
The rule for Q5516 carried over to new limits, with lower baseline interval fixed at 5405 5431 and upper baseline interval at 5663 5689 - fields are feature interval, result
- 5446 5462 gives -0.079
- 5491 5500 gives -0.074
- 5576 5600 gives 0.000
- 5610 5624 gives 0.090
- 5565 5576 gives -0.053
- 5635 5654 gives 0.041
